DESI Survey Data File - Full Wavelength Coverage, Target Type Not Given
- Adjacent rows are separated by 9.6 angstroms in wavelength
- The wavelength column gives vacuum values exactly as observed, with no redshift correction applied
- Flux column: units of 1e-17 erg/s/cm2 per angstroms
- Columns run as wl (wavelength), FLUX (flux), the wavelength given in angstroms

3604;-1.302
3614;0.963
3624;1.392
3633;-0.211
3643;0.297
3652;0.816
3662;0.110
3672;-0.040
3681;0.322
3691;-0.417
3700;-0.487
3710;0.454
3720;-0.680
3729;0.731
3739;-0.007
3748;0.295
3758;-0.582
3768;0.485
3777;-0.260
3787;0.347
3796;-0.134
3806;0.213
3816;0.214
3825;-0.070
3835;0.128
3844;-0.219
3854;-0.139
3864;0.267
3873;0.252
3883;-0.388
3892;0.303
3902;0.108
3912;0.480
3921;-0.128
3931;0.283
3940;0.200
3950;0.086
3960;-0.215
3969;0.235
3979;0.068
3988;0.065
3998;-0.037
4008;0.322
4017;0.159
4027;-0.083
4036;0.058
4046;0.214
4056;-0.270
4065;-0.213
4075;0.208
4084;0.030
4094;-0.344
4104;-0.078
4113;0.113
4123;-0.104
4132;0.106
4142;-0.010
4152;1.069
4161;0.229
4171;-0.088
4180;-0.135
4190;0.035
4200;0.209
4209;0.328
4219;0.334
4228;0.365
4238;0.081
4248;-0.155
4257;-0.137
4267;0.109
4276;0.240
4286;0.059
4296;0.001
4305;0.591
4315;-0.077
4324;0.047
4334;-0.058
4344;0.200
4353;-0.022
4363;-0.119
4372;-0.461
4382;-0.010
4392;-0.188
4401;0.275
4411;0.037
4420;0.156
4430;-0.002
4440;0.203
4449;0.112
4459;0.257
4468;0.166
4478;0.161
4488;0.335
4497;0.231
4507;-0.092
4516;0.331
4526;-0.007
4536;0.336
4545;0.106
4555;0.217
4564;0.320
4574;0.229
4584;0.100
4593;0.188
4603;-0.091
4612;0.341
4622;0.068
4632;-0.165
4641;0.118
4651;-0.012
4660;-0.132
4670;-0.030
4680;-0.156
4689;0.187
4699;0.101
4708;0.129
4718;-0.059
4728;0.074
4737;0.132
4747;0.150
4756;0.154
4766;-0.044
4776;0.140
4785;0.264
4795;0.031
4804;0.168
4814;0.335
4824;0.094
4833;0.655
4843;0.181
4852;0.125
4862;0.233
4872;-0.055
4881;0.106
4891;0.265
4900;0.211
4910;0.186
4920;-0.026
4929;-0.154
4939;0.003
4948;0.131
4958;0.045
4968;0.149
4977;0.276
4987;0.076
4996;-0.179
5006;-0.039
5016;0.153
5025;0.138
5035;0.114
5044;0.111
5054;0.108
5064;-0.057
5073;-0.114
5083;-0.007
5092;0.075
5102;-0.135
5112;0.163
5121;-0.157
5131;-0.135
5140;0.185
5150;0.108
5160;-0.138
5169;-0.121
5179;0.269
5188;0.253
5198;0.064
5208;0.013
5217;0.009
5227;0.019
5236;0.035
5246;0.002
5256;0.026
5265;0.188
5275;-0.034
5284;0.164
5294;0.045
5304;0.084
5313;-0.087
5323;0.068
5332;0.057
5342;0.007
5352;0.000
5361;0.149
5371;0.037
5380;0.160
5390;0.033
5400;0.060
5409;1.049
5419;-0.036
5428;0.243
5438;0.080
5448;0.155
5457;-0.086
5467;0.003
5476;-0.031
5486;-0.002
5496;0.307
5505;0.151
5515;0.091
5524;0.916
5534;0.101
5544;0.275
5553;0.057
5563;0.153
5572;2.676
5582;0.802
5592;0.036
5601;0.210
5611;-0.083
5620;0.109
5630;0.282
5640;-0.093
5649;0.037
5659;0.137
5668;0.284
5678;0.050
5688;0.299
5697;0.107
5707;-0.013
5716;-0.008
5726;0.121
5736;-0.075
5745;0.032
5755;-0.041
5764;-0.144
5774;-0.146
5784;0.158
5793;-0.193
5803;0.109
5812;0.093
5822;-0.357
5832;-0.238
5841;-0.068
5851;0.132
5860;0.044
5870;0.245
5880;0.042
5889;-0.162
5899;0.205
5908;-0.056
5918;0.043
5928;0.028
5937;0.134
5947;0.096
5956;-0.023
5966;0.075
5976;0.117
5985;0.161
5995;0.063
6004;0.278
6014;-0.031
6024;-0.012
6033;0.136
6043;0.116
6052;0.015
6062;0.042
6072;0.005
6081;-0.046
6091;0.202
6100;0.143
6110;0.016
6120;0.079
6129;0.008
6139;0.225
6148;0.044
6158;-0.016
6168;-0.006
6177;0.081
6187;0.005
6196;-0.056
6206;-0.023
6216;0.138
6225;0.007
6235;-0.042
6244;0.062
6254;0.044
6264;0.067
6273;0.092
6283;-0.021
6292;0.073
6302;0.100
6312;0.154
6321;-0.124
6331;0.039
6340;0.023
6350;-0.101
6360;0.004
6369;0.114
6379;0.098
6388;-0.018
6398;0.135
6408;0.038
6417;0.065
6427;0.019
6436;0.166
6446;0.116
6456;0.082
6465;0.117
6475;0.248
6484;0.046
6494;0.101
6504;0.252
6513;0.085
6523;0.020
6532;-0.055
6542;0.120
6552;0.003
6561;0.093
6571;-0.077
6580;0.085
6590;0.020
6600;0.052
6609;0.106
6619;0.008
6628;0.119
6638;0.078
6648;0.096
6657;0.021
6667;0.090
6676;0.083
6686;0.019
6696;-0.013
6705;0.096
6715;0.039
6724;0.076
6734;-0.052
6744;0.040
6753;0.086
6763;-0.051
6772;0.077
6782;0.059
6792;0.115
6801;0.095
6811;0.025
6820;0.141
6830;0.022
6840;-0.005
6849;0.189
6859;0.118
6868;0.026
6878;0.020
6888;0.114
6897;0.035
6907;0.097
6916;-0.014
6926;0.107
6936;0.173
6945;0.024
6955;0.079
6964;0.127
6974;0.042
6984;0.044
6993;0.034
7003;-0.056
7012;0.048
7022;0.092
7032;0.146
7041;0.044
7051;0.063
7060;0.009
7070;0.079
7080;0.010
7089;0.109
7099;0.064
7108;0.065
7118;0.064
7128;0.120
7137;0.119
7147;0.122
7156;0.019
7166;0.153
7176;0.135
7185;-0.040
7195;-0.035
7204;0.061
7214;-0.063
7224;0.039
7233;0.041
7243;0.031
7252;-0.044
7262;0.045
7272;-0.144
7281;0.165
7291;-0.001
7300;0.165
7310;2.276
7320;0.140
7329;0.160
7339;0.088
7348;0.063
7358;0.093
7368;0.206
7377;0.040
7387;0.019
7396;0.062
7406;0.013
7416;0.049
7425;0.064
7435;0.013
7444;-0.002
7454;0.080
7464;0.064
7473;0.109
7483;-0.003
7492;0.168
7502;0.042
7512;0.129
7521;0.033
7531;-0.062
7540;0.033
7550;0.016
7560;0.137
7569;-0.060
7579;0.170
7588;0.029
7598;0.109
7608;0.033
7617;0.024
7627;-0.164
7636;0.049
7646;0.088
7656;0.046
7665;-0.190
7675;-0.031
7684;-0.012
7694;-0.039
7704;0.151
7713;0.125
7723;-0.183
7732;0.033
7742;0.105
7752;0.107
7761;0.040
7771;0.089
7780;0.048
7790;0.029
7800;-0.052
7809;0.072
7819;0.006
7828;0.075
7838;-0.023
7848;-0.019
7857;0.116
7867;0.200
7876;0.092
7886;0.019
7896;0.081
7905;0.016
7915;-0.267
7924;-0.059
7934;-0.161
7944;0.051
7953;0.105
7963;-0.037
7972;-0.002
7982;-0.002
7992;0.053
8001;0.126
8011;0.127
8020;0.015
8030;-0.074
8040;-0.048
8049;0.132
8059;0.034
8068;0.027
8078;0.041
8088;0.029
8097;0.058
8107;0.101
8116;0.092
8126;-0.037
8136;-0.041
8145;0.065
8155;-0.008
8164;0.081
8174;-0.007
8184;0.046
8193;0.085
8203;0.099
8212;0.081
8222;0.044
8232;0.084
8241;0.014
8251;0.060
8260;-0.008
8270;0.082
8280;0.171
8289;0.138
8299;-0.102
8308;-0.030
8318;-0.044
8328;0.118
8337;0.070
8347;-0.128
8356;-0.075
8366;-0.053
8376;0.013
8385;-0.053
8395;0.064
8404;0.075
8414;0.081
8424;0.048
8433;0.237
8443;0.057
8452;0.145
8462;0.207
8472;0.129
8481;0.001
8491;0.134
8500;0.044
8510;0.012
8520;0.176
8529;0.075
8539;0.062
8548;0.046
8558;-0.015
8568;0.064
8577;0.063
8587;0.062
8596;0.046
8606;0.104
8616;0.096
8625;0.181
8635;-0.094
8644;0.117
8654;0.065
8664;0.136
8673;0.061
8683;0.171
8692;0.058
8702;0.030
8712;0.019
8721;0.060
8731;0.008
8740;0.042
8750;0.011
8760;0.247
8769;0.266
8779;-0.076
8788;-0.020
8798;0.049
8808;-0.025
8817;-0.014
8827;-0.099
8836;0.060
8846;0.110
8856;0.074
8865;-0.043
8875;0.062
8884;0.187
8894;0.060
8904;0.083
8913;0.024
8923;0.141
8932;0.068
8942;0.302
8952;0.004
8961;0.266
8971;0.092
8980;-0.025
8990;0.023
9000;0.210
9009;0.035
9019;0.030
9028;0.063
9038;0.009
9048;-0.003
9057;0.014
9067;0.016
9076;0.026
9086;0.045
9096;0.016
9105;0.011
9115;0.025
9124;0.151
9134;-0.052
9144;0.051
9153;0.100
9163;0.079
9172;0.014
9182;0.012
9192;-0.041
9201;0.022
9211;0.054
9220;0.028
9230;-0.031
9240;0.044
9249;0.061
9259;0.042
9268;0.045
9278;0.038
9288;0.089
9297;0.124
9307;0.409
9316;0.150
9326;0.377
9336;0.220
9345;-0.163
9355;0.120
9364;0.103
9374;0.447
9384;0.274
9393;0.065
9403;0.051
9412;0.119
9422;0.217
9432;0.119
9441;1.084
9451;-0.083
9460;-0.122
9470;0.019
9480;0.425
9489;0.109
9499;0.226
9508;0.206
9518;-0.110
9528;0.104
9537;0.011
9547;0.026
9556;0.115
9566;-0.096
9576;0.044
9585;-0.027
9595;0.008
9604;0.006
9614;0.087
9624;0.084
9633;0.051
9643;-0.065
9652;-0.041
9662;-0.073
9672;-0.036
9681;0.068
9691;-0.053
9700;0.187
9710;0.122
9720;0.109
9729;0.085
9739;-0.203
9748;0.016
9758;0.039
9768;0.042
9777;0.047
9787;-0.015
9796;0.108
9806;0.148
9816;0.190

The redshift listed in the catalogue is 0.11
